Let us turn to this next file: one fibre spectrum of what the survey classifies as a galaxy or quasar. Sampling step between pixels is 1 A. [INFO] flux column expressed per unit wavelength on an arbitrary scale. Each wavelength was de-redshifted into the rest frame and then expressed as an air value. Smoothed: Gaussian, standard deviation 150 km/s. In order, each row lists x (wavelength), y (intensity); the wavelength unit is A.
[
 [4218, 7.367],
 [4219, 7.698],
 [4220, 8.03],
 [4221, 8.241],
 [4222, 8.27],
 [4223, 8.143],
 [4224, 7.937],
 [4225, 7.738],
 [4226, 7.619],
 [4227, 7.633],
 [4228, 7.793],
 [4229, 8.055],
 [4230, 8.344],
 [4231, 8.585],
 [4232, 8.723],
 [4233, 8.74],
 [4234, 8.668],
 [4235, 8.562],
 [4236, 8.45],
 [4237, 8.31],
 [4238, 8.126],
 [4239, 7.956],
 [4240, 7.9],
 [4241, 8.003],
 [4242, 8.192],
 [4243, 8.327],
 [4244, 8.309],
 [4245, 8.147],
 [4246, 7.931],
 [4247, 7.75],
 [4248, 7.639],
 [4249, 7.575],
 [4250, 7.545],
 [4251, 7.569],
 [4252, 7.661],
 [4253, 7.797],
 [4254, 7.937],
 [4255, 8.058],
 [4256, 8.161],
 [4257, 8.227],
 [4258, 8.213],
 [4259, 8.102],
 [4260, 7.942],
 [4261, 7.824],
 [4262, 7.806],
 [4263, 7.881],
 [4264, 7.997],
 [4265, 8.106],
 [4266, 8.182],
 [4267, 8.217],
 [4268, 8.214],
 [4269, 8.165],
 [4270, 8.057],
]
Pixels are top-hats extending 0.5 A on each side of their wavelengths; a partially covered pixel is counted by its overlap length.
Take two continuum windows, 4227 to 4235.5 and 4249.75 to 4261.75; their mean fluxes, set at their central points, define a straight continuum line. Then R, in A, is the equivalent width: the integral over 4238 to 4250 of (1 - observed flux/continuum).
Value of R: 0.3 A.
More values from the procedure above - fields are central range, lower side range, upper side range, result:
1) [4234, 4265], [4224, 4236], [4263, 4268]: 0.57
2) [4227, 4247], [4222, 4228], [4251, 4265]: -0.89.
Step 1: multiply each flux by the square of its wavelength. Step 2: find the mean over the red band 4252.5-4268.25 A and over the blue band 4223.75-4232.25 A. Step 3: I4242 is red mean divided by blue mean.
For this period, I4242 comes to 1.02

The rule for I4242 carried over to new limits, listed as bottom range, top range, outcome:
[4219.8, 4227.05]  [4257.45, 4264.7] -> 1.02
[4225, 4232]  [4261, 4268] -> 1.02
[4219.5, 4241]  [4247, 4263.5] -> 0.97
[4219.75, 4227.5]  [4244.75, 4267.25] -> 1.01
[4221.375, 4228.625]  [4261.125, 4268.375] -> 1.04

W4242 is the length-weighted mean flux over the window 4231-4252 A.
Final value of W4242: 8.12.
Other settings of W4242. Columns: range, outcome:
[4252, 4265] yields 7.99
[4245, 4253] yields 7.71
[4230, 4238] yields 8.53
